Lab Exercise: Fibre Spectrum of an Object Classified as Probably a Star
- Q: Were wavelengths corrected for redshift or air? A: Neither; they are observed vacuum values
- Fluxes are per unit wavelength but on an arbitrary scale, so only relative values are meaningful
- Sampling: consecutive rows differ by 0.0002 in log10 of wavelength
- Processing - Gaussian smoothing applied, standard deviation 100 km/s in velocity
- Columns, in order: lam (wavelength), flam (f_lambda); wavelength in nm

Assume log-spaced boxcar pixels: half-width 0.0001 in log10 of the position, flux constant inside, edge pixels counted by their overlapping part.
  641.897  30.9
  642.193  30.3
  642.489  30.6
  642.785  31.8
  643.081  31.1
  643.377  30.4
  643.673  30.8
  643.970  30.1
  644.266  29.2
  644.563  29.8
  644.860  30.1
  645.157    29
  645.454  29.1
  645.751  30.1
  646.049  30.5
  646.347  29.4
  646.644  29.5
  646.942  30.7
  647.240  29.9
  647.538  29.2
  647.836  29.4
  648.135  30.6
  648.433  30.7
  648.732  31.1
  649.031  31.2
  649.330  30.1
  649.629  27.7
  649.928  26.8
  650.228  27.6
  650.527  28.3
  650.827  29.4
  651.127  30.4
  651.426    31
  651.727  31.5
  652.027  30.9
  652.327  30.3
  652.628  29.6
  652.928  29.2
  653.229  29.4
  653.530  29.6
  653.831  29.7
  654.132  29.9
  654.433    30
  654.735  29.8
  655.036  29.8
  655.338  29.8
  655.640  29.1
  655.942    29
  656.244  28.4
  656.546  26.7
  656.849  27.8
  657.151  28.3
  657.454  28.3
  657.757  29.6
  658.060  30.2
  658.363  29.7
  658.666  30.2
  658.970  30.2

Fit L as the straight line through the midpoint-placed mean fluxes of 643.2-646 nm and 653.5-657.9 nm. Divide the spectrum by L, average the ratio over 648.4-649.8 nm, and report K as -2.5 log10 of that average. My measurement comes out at -0.02 mag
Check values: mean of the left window 29.9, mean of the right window 29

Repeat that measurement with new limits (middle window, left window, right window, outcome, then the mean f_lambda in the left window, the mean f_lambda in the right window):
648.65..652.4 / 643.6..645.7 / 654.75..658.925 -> -0.01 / 29.7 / 29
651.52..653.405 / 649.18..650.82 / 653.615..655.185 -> -0.04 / 28.2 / 29.8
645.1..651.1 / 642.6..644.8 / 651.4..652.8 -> 0.04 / 30.4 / 30.6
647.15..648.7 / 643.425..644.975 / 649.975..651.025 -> -0.04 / 30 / 28.3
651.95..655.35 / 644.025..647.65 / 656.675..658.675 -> -0.02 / 29.7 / 29.1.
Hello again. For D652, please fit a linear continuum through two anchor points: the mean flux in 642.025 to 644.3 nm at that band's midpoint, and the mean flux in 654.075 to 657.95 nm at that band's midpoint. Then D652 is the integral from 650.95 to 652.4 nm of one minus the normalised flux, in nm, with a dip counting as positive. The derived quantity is -0.06 nm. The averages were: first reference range 30.6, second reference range 28.9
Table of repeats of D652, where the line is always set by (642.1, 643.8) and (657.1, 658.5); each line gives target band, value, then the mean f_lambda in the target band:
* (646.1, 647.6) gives 0.03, 29.8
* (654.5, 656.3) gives 0.01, 29.4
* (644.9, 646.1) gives 0.04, 29.6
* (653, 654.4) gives 0.00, 29.7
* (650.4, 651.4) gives 0.01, 29.6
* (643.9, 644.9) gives 0.03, 29.8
